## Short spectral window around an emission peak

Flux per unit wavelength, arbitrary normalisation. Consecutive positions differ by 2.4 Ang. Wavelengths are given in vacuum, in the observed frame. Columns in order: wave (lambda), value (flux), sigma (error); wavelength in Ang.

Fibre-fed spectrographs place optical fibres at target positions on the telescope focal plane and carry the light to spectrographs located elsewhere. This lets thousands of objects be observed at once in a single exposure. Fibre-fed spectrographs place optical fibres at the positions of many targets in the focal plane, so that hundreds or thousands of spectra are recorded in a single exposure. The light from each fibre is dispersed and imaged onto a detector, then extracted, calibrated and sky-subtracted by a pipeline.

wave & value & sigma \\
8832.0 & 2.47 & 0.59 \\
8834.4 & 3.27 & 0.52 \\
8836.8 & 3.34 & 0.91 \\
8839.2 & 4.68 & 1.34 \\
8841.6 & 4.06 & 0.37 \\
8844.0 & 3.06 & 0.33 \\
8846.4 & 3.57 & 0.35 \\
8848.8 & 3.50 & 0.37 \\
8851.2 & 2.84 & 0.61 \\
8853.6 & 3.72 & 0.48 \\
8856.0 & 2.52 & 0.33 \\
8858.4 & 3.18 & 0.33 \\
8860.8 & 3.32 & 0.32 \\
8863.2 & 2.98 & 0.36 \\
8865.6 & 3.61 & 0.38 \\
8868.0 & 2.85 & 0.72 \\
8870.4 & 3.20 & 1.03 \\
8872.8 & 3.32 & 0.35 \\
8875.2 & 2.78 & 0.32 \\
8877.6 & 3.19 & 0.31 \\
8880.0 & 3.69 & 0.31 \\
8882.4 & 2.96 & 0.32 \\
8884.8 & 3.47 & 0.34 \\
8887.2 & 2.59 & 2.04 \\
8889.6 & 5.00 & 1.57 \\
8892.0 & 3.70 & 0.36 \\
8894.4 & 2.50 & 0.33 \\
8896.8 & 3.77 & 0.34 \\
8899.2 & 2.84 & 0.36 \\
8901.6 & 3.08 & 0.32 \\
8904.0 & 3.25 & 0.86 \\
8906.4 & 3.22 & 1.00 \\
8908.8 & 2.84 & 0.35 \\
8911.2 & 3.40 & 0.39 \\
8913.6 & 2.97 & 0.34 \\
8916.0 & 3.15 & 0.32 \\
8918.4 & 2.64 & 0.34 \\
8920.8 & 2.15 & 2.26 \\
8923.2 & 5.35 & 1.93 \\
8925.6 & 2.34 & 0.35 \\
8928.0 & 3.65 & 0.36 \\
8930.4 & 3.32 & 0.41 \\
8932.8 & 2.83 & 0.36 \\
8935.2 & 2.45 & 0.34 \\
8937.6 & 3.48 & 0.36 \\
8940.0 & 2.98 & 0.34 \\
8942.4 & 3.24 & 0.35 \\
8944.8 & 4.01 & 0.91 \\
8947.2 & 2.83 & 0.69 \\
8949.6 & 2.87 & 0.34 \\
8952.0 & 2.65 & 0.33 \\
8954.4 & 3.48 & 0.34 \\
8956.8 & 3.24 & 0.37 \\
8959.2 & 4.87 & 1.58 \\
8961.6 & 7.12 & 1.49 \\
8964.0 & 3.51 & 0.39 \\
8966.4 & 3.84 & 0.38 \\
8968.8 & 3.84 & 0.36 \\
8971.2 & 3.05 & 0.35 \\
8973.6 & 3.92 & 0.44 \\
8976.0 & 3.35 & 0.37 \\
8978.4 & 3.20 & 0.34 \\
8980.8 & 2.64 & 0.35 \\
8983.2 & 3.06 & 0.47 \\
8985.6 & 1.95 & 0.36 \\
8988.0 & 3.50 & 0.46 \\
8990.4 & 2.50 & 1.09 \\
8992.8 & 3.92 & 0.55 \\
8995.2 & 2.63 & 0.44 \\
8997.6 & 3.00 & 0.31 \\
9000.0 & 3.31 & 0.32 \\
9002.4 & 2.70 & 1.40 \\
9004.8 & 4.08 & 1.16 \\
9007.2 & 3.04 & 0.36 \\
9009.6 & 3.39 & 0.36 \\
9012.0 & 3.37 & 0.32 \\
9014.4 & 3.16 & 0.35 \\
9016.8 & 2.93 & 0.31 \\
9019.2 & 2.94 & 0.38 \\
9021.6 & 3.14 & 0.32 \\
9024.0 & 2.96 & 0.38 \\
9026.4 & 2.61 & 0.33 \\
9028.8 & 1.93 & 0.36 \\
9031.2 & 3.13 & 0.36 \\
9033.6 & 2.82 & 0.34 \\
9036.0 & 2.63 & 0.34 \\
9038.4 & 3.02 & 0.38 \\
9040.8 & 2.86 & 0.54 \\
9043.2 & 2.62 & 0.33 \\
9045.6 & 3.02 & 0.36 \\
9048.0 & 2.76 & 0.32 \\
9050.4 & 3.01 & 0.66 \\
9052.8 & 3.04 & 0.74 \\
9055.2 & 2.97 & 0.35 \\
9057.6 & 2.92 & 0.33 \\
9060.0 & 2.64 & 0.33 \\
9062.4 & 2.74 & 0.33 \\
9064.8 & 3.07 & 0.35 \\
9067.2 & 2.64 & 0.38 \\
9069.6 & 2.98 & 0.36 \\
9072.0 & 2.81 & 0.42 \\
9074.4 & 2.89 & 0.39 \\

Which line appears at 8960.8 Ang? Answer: [O III]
